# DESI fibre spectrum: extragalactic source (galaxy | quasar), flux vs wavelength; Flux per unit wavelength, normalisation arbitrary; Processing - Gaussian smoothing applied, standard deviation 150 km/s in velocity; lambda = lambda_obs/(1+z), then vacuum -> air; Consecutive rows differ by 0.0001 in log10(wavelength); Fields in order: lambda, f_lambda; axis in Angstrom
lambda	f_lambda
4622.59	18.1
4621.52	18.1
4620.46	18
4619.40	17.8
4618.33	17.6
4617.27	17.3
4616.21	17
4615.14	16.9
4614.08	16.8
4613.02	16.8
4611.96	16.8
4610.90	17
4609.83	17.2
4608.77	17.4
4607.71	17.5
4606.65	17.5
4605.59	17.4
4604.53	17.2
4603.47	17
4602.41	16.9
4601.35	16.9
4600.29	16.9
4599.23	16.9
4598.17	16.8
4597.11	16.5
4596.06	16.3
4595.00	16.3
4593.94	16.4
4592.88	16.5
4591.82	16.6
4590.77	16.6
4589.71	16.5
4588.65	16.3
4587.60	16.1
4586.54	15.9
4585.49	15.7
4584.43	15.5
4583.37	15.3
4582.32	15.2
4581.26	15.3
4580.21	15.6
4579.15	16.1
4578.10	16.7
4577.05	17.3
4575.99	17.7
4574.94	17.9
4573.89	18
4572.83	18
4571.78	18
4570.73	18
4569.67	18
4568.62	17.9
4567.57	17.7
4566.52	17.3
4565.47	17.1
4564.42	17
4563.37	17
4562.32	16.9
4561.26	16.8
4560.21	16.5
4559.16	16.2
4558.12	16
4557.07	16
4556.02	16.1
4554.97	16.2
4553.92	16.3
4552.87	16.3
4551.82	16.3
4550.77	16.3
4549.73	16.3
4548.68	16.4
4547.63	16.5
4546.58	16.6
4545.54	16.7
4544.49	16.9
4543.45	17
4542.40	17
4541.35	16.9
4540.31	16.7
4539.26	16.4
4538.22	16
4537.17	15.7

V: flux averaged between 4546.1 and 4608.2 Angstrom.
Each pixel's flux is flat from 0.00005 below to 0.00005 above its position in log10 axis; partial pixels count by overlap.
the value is 16.7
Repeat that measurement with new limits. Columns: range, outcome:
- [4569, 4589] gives 16.7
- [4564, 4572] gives 17.6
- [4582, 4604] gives 16.4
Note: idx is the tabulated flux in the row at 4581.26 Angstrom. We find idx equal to 15.3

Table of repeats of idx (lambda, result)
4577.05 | 17.3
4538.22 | 16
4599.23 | 16.9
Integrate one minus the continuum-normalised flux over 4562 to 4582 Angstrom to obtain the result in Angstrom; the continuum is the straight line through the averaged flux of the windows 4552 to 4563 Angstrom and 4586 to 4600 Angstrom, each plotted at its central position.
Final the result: -1.0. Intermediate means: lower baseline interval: 16.3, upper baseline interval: 16.5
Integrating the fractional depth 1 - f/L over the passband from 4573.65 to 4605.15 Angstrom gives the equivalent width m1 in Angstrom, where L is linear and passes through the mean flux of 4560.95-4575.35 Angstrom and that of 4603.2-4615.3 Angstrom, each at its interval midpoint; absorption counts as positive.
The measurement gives 1.5 Angstrom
